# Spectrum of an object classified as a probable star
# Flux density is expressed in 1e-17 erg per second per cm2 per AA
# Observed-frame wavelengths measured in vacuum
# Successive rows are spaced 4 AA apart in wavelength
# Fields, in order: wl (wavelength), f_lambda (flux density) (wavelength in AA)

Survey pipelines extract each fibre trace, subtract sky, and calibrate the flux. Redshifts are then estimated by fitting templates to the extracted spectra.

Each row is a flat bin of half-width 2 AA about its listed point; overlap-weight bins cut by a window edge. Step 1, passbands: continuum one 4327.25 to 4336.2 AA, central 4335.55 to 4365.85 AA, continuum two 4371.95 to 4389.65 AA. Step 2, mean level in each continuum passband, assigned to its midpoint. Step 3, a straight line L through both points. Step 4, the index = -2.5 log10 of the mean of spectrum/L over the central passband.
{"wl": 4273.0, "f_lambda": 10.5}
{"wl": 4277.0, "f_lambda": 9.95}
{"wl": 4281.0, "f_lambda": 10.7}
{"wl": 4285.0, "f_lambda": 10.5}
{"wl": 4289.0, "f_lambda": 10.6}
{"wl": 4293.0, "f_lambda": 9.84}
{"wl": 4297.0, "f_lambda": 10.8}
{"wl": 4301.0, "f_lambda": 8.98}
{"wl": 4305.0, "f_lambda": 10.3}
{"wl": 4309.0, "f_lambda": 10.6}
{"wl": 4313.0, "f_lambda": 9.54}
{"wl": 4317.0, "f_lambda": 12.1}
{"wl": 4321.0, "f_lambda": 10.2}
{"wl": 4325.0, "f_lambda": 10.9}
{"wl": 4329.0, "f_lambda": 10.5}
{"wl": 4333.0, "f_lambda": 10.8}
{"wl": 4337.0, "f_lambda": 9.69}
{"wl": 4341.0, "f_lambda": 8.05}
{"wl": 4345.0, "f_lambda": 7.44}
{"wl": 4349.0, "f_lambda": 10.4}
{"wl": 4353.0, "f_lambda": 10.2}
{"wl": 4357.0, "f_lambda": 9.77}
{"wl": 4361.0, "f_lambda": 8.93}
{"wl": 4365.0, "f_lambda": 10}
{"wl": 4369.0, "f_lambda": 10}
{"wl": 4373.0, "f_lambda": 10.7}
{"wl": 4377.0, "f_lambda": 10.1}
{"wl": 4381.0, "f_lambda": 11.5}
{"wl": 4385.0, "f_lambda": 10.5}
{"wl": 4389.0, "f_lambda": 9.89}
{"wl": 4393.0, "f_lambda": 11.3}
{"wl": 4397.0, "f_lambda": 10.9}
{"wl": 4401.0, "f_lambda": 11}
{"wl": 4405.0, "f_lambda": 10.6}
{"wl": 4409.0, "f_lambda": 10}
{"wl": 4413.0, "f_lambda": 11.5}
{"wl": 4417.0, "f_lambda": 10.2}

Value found 0.14 mag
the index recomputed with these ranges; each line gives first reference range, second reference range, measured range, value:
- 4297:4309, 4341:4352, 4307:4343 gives -0.09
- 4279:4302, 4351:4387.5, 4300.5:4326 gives -0.02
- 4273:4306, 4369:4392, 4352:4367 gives 0.08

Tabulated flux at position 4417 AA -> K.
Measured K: 10.2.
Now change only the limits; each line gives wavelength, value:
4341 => 8.05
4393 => 11.3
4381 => 11.5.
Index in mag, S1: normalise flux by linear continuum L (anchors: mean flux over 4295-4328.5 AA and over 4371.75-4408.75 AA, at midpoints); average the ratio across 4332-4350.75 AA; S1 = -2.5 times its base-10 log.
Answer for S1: 0.15 mag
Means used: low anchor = 10.4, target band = 9.18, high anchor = 10.7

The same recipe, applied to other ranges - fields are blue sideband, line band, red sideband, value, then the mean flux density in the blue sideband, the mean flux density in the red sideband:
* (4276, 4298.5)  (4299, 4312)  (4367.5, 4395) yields 0.05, 10.4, 10.6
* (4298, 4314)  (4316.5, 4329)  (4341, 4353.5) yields -0.14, 9.93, 9.04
